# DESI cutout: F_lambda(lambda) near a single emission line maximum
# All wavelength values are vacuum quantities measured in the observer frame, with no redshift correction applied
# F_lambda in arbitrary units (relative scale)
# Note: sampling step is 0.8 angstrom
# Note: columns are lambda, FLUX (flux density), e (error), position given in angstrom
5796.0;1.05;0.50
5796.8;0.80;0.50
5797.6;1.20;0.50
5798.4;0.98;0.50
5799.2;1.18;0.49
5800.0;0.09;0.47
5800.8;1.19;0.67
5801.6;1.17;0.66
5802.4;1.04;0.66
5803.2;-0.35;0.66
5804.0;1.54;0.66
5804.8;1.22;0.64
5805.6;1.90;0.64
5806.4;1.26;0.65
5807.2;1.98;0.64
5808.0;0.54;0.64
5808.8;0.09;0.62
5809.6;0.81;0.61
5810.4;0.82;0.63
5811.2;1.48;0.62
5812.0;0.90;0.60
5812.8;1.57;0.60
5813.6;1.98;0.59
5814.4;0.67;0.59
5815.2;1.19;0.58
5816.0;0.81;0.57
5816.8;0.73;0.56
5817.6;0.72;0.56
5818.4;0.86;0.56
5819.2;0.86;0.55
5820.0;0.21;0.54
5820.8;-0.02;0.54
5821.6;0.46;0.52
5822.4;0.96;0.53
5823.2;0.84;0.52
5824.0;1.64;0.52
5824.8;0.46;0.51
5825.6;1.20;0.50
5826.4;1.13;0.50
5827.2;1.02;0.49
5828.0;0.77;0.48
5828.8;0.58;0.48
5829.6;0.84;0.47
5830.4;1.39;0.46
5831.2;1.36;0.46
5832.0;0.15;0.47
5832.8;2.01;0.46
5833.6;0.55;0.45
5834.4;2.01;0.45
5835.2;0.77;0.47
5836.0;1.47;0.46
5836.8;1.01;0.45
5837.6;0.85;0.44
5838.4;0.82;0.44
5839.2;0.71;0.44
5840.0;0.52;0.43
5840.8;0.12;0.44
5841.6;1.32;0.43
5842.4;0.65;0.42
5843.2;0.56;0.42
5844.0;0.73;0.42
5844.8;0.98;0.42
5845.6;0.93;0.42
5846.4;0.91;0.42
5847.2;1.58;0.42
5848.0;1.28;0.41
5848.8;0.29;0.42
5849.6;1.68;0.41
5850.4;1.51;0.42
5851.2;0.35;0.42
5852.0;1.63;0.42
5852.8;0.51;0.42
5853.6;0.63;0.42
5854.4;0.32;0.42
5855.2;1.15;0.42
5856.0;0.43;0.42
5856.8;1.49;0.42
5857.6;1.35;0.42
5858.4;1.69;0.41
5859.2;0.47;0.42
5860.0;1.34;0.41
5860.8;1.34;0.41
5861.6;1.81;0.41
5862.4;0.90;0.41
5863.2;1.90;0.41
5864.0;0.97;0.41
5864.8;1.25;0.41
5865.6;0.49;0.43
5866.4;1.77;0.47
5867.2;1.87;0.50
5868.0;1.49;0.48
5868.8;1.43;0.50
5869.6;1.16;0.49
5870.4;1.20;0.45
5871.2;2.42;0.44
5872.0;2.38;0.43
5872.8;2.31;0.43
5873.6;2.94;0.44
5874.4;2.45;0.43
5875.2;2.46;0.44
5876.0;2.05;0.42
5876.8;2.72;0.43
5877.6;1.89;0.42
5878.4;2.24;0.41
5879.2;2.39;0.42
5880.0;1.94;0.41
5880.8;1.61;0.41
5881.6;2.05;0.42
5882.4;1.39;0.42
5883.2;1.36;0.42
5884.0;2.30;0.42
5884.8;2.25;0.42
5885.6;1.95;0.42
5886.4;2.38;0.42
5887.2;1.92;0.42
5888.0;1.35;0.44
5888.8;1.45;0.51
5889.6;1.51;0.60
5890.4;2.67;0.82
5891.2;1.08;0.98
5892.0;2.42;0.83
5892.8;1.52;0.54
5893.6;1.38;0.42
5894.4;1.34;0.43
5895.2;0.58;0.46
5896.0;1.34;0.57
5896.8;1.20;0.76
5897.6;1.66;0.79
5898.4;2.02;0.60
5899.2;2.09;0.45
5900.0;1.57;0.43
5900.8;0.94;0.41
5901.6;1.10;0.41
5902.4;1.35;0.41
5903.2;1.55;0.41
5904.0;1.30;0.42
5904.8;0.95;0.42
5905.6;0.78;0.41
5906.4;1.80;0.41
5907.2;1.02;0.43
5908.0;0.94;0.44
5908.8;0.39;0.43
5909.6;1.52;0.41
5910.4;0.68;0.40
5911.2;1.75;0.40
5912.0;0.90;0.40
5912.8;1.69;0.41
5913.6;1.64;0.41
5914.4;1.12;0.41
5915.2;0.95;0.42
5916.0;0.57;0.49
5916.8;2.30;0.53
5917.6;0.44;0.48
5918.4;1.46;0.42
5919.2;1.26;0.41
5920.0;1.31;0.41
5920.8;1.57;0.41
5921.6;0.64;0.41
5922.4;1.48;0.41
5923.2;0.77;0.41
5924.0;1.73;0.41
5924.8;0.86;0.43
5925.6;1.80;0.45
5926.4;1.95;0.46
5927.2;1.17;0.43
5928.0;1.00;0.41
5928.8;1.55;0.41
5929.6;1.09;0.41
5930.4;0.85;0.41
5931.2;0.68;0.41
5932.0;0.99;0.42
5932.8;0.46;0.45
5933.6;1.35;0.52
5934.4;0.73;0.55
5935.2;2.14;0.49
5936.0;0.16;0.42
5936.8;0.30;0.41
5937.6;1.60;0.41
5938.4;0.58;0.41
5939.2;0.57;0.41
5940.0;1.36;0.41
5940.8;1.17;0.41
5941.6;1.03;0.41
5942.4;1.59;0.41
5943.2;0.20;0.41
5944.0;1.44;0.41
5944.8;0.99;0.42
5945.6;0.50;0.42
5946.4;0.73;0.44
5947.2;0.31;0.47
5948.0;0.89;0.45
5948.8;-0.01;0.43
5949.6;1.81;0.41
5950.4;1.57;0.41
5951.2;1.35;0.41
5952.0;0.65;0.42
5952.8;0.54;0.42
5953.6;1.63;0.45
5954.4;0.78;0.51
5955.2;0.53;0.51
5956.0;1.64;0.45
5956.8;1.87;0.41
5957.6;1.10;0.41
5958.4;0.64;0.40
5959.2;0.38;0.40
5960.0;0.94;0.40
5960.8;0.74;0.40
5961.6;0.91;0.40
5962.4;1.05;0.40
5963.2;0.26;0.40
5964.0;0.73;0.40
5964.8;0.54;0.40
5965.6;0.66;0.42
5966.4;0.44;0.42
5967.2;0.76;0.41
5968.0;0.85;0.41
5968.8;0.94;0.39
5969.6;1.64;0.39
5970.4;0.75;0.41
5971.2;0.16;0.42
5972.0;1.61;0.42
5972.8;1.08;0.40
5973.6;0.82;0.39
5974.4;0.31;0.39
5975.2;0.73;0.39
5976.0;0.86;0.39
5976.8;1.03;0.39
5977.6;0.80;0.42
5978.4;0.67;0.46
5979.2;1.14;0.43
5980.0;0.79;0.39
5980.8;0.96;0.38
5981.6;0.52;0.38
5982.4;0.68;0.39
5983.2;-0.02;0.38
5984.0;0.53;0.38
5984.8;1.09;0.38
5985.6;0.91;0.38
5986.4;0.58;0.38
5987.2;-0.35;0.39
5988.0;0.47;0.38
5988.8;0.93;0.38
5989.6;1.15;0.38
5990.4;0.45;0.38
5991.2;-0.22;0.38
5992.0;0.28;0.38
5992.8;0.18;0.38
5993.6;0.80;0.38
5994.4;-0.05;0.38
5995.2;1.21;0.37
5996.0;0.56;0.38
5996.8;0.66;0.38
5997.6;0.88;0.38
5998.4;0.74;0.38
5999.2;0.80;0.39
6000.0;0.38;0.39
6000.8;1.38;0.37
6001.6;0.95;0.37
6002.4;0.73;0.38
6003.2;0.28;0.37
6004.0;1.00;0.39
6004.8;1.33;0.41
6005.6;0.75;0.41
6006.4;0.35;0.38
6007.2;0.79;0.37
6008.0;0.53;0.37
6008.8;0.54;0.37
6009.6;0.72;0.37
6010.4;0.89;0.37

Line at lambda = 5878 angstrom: C IV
